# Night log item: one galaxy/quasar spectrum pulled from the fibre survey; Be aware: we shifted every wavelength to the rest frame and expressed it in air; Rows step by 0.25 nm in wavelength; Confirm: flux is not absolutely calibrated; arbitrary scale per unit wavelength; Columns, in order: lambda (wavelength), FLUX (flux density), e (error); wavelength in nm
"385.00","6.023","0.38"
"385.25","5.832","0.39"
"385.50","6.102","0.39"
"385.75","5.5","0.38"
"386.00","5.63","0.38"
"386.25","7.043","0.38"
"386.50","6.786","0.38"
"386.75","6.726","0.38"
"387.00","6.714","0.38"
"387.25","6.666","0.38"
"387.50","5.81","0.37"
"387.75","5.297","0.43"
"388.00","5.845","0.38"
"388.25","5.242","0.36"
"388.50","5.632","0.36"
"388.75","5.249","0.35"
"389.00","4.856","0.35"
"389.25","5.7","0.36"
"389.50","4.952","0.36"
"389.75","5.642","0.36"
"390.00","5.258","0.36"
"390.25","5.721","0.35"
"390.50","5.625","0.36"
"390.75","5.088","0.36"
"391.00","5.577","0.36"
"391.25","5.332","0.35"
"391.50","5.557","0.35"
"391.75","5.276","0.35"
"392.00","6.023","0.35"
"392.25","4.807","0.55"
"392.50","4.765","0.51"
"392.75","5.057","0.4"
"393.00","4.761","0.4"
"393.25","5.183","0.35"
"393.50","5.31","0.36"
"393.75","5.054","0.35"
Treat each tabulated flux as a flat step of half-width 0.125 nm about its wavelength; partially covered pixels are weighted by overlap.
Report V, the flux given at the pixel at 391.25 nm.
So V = 5.332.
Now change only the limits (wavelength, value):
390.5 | 5.625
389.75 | 5.642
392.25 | 4.807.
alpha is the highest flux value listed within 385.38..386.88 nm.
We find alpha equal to 7.043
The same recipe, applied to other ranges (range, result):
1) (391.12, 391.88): 5.557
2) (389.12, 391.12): 5.721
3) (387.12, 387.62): 6.666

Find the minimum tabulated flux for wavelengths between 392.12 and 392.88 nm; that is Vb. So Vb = 4.765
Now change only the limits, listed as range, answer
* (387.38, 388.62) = 5.242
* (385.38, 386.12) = 5.5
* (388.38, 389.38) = 4.856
